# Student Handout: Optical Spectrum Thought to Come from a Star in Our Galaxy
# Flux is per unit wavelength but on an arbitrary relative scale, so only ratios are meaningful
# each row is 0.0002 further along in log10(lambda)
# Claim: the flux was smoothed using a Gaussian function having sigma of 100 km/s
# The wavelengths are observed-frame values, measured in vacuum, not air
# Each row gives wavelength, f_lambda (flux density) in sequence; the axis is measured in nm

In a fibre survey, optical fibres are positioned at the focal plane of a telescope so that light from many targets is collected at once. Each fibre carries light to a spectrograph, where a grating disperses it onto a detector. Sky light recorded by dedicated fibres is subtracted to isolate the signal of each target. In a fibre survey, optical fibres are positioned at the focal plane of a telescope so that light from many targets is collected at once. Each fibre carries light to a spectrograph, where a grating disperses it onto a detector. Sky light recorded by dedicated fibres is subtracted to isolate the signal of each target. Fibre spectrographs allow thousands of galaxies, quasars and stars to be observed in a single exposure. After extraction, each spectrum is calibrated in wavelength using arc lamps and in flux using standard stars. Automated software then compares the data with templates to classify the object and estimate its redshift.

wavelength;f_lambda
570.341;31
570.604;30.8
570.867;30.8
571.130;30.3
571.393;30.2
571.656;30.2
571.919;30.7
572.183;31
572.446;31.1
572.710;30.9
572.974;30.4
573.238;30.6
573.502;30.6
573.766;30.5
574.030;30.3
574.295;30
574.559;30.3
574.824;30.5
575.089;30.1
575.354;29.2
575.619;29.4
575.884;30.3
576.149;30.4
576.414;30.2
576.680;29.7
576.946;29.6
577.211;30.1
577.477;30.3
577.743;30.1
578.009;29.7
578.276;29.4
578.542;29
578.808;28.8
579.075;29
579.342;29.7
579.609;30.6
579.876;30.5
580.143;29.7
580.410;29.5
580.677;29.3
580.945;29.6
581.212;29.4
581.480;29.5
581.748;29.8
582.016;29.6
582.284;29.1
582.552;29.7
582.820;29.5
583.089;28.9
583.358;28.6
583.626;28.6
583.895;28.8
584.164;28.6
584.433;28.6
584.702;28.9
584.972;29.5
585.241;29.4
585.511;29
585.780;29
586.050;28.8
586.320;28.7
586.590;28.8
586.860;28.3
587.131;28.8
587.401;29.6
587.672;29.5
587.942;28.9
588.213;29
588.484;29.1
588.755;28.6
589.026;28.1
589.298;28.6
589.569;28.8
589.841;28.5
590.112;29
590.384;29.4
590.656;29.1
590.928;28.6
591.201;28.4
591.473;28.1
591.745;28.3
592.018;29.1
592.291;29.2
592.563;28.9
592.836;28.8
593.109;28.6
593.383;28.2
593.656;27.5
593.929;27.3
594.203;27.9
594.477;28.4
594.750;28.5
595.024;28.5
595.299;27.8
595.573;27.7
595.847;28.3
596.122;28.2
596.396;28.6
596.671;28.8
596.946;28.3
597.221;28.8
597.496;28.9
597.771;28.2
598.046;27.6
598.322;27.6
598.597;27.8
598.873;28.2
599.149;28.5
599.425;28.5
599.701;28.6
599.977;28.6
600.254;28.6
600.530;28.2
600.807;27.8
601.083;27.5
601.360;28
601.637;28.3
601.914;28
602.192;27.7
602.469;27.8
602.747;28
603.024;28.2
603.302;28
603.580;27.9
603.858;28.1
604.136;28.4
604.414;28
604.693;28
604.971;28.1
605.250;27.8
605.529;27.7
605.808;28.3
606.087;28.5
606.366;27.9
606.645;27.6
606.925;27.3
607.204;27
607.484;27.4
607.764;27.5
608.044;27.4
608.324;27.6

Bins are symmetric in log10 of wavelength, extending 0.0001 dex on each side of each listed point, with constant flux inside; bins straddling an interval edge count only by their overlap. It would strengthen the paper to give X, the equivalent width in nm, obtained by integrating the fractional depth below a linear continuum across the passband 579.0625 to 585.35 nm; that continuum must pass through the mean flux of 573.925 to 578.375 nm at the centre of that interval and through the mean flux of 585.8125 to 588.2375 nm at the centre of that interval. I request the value 0.01 nm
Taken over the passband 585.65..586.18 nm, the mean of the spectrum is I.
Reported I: 28.9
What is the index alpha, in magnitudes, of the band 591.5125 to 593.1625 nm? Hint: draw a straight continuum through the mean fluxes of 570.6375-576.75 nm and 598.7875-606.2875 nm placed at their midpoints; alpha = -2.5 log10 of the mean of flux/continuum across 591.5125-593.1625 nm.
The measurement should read 0.00 mag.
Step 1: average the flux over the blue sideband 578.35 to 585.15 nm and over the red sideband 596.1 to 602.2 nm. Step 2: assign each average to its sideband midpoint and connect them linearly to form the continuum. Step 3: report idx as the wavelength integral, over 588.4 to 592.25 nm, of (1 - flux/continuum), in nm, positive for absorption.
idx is 0.01 nm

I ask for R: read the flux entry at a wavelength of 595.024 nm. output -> 28.5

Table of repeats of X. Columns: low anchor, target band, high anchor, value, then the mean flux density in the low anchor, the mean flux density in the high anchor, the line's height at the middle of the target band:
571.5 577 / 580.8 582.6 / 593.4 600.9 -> 0.006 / 30.3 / 28.2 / 29.6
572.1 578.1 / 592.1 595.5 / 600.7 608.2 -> 0.050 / 30.2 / 27.9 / 28.7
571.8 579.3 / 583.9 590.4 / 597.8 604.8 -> 0.064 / 30.1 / 28.1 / 29.2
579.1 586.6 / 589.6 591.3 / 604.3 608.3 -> -0.004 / 29.3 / 27.7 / 28.8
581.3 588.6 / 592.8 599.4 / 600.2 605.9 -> 0.048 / 29.1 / 28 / 28.4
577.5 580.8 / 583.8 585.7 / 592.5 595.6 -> 0.007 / 29.6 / 28.2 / 29.1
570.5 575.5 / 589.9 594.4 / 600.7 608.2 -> 0.054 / 30.4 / 27.9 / 28.9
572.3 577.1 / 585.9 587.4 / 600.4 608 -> 0.026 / 30.2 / 27.9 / 29.3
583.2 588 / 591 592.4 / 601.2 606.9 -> 0.000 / 28.9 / 28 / 28.6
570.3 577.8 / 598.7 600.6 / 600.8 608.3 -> -0.014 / 30.3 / 27.9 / 28.3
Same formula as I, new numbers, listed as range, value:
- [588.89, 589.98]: 28.5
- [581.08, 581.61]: 29.4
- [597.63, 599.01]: 27.9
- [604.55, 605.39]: 27.9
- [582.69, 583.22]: 29.2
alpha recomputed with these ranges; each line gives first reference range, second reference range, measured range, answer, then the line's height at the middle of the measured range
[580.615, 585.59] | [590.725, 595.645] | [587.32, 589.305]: -0.01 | 28.7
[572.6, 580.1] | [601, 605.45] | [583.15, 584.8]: 0.03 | 29.4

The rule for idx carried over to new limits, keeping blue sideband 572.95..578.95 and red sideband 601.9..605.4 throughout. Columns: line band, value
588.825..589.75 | 0.02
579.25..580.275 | -0.02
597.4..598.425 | 0.01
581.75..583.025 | 0.00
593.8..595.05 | 0.02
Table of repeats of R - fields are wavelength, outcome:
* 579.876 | 30.5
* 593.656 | 27.5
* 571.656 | 30.2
